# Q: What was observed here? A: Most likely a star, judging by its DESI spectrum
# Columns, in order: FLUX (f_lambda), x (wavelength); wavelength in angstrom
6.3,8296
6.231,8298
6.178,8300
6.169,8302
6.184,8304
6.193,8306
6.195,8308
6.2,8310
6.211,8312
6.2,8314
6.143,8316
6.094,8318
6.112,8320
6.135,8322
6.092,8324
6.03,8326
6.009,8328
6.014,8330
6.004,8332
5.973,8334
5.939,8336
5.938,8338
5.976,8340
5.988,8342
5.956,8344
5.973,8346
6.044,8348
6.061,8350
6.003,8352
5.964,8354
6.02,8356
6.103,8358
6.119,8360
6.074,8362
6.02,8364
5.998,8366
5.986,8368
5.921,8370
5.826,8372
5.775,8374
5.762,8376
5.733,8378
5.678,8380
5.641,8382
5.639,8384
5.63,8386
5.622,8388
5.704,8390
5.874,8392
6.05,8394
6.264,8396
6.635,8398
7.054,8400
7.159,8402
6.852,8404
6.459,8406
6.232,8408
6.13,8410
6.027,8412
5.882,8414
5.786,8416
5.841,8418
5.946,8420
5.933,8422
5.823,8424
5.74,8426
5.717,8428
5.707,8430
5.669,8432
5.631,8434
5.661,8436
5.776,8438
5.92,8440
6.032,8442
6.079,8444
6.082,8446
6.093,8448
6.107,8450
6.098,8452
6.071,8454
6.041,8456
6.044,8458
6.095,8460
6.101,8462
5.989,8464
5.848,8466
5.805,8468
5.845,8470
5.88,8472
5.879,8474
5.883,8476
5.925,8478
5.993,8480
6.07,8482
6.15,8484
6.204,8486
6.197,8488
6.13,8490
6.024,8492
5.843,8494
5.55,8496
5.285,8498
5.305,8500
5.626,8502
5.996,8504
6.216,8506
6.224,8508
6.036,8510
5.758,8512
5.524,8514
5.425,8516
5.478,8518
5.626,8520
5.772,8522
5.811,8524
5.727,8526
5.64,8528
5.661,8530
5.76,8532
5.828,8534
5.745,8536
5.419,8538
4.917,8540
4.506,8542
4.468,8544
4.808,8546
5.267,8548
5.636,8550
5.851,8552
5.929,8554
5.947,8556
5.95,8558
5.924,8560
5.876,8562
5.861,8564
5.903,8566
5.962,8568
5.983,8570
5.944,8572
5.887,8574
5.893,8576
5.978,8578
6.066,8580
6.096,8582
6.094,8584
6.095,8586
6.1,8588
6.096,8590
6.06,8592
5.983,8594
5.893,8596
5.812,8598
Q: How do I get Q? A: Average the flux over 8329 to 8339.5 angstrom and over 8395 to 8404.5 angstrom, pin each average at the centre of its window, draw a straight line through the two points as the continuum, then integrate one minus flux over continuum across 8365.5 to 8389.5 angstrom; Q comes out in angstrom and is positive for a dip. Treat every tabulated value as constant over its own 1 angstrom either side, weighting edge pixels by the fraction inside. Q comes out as 2.8 angstrom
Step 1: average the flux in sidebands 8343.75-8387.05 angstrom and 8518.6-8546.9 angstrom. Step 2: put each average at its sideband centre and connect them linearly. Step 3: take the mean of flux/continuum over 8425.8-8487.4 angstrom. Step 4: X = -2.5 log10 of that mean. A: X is -0.06 mag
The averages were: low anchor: 5.9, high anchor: 5.41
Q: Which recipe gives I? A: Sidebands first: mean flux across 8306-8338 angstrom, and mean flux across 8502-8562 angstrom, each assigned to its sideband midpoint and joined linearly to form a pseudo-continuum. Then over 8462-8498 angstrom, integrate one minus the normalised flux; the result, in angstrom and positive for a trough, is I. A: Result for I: -1.3 angstrom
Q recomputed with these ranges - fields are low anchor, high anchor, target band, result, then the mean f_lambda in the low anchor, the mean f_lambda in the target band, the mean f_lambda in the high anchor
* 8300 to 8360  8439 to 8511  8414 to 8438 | 0.9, 6.07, 5.77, 5.96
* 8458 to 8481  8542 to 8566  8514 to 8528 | 0.2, 5.94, 5.63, 5.56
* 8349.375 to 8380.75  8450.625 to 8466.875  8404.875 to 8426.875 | 0.0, 5.94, 5.99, 6.04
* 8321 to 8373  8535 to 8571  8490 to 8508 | -0.3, 6.01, 5.78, 5.55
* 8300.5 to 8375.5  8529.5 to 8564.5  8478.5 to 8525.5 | -1.7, 6.04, 5.84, 5.51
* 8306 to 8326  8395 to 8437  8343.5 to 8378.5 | 0.9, 6.15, 5.97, 6.1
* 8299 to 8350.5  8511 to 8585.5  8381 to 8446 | -0.9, 6.08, 6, 5.68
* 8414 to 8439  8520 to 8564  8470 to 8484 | -0.7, 5.77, 5.95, 5.55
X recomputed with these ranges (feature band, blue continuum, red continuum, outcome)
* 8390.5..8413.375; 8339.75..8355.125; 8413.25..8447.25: -0.09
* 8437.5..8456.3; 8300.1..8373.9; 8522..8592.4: -0.03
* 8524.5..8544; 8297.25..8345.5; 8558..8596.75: 0.11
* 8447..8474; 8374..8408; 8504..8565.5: -0.02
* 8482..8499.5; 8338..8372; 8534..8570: -0.04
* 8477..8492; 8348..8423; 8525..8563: -0.07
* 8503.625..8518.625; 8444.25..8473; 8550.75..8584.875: 0.03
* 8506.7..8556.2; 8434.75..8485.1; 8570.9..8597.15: 0.08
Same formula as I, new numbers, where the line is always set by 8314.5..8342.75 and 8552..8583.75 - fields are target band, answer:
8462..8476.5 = 0.2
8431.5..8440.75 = 0.4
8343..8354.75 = 0.1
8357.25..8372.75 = 0.0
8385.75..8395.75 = 0.3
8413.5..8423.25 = 0.2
